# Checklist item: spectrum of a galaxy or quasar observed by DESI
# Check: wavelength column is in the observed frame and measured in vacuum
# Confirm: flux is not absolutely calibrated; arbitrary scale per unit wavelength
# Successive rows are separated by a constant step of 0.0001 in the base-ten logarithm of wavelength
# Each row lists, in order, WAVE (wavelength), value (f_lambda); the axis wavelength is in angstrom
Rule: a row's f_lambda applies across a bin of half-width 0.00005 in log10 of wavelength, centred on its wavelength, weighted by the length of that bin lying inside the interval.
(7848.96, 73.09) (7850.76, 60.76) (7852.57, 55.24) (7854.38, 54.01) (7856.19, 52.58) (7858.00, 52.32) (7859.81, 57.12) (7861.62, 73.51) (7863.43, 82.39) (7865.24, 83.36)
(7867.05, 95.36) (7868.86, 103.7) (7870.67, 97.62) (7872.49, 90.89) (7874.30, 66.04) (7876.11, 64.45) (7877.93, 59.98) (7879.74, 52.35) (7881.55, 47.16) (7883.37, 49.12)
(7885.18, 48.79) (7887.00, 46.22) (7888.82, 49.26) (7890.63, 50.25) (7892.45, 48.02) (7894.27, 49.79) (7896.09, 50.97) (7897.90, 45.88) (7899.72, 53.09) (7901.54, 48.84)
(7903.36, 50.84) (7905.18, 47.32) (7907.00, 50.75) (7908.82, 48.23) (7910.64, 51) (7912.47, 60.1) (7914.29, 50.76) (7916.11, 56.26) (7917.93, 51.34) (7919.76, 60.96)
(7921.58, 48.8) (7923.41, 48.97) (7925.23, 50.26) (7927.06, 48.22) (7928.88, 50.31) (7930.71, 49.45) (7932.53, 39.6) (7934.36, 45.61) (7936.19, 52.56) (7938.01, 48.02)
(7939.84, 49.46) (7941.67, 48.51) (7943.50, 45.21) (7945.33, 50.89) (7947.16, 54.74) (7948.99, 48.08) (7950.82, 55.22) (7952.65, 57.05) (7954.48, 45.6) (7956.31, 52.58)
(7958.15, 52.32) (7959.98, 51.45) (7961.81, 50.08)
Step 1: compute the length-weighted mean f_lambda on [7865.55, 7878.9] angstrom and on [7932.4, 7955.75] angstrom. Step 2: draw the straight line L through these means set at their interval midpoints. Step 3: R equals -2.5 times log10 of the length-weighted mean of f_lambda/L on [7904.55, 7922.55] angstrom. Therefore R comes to 0.20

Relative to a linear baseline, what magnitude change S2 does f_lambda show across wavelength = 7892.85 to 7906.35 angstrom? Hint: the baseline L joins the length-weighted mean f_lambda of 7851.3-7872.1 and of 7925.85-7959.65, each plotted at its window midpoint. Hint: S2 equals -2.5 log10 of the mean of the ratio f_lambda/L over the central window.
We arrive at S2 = 0.25 mag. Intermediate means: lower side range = 73.6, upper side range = 49.7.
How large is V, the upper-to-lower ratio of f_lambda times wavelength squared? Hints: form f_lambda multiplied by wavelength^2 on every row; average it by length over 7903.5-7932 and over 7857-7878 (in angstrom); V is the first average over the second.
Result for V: 0.67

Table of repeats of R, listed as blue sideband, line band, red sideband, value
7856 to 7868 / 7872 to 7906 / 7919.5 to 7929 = 0.18 mag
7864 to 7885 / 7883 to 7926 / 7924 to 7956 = 0.21 mag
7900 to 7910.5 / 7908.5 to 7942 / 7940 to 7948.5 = -0.02 mag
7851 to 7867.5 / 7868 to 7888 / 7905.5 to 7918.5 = -0.07 mag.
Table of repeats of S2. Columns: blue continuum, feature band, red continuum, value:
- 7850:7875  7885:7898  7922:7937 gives 0.27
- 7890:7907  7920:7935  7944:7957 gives 0.05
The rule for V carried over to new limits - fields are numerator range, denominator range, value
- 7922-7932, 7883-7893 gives 1.02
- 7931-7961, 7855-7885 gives 0.73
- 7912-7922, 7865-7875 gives 0.61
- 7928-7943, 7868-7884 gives 0.69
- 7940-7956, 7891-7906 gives 1.04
